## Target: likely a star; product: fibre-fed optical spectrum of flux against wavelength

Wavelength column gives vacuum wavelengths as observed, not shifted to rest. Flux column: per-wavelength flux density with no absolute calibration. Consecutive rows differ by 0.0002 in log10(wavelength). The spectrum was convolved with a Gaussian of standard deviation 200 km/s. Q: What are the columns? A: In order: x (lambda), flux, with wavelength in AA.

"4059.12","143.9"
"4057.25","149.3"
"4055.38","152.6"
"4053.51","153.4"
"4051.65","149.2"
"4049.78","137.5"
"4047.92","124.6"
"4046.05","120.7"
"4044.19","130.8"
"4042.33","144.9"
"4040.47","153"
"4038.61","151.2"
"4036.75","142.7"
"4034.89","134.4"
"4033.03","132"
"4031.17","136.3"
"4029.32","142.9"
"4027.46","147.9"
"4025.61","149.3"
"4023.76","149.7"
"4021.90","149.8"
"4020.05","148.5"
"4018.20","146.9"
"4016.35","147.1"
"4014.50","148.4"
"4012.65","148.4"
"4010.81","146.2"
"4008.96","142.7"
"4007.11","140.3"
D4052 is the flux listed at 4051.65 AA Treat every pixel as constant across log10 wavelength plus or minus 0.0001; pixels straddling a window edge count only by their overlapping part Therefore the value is 149.2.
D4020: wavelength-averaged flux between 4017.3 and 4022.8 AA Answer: 148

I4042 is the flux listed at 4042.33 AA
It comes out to 144.9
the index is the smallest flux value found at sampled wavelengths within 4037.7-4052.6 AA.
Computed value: 120.7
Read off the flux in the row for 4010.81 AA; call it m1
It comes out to 146.2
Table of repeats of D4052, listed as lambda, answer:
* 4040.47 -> 153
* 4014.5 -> 148.4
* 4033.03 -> 132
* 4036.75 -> 142.7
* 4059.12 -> 143.9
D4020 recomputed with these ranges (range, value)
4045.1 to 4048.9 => 123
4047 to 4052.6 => 137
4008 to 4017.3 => 146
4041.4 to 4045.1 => 138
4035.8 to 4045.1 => 145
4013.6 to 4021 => 148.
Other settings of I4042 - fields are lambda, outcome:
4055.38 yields 152.6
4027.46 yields 147.9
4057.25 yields 149.3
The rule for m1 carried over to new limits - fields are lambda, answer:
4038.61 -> 151.2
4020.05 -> 148.5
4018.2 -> 146.9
